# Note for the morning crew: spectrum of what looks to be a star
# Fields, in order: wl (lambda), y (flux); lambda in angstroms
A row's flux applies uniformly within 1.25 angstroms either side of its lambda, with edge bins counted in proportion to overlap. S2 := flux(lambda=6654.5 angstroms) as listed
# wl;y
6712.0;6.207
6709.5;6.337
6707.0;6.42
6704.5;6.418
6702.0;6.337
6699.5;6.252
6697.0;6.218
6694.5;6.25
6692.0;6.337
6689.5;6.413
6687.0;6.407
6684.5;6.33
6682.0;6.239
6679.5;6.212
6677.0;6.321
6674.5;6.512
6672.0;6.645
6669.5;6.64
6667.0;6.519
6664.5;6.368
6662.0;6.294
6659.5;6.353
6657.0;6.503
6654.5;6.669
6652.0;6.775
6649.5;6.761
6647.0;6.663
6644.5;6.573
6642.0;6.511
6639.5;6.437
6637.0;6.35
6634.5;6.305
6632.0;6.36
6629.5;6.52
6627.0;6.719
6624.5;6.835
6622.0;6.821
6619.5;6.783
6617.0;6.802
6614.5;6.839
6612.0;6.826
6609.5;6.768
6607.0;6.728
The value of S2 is 6.669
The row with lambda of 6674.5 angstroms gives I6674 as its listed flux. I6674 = 6.512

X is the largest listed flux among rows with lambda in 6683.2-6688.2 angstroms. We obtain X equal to 6.407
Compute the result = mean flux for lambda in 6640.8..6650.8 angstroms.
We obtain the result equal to 6.63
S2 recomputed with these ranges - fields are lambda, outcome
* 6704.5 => 6.418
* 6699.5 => 6.252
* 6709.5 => 6.337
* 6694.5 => 6.25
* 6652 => 6.775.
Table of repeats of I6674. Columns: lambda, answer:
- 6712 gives 6.207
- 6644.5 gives 6.573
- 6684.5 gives 6.33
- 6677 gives 6.321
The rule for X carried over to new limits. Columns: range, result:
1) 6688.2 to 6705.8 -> 6.418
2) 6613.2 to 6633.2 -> 6.839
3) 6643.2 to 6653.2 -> 6.775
